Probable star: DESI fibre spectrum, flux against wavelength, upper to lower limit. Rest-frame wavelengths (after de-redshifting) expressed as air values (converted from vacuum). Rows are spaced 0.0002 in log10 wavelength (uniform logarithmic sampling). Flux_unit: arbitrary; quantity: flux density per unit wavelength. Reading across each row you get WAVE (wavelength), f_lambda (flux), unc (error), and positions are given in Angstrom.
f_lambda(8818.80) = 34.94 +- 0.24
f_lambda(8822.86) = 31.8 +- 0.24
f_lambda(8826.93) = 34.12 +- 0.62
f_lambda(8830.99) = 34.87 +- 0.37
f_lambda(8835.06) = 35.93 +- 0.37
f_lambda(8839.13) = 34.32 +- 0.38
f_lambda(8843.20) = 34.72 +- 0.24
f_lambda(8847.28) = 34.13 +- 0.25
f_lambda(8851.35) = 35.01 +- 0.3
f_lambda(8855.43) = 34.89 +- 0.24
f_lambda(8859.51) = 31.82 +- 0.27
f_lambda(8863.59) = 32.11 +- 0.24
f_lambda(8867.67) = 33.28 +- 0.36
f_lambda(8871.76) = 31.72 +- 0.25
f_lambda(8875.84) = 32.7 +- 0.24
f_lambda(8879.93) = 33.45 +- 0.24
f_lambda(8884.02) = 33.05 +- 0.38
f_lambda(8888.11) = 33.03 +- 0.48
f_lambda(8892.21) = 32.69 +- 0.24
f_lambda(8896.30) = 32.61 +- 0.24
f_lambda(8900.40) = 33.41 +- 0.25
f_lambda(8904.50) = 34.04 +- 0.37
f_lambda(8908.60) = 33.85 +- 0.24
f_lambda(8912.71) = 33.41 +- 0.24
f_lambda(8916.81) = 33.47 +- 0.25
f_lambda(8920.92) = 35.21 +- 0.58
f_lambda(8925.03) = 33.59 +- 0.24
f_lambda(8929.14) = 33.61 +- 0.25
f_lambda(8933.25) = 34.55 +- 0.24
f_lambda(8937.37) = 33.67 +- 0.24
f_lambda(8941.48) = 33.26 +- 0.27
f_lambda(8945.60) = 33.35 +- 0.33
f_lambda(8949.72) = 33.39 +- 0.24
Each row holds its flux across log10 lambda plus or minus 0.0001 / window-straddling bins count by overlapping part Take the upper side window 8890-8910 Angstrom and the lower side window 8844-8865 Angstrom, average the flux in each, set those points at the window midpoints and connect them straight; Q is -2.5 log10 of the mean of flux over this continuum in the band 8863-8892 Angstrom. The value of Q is 0.023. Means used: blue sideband 33.7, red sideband 33.3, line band 32.8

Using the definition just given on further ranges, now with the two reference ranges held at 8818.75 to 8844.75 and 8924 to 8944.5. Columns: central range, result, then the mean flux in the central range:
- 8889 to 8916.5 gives 0.02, 33.3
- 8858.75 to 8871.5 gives 0.06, 32.4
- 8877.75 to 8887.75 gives 0.03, 33.2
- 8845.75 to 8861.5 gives 0.01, 34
